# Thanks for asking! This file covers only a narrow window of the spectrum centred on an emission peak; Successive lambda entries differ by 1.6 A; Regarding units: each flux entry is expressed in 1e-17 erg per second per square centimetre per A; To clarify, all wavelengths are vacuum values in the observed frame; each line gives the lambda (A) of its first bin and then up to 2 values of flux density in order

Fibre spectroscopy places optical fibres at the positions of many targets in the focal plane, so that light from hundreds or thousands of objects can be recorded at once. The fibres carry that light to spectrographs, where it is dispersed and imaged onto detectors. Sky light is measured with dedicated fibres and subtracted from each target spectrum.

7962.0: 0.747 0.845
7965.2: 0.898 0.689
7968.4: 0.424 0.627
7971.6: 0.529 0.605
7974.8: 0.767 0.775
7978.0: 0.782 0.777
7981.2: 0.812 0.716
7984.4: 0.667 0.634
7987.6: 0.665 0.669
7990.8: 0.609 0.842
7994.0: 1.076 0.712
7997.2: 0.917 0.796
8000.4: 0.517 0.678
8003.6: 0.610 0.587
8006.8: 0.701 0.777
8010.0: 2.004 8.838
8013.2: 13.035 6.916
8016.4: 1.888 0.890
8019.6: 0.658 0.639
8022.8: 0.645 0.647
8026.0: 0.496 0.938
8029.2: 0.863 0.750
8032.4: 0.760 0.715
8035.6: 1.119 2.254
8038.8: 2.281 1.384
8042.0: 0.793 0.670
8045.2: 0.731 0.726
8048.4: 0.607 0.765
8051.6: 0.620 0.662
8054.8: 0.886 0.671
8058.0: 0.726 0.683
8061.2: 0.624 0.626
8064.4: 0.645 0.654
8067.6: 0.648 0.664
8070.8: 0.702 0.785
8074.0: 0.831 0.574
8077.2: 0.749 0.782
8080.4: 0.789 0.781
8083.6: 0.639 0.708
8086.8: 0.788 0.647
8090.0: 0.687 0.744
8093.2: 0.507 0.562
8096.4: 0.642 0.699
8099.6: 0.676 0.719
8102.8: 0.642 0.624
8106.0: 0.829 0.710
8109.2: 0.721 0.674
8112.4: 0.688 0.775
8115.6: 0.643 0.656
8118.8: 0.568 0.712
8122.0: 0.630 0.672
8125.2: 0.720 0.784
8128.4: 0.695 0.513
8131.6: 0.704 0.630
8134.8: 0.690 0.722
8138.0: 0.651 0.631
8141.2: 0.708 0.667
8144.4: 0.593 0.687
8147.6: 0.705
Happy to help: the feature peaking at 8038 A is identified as [N II] 6583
